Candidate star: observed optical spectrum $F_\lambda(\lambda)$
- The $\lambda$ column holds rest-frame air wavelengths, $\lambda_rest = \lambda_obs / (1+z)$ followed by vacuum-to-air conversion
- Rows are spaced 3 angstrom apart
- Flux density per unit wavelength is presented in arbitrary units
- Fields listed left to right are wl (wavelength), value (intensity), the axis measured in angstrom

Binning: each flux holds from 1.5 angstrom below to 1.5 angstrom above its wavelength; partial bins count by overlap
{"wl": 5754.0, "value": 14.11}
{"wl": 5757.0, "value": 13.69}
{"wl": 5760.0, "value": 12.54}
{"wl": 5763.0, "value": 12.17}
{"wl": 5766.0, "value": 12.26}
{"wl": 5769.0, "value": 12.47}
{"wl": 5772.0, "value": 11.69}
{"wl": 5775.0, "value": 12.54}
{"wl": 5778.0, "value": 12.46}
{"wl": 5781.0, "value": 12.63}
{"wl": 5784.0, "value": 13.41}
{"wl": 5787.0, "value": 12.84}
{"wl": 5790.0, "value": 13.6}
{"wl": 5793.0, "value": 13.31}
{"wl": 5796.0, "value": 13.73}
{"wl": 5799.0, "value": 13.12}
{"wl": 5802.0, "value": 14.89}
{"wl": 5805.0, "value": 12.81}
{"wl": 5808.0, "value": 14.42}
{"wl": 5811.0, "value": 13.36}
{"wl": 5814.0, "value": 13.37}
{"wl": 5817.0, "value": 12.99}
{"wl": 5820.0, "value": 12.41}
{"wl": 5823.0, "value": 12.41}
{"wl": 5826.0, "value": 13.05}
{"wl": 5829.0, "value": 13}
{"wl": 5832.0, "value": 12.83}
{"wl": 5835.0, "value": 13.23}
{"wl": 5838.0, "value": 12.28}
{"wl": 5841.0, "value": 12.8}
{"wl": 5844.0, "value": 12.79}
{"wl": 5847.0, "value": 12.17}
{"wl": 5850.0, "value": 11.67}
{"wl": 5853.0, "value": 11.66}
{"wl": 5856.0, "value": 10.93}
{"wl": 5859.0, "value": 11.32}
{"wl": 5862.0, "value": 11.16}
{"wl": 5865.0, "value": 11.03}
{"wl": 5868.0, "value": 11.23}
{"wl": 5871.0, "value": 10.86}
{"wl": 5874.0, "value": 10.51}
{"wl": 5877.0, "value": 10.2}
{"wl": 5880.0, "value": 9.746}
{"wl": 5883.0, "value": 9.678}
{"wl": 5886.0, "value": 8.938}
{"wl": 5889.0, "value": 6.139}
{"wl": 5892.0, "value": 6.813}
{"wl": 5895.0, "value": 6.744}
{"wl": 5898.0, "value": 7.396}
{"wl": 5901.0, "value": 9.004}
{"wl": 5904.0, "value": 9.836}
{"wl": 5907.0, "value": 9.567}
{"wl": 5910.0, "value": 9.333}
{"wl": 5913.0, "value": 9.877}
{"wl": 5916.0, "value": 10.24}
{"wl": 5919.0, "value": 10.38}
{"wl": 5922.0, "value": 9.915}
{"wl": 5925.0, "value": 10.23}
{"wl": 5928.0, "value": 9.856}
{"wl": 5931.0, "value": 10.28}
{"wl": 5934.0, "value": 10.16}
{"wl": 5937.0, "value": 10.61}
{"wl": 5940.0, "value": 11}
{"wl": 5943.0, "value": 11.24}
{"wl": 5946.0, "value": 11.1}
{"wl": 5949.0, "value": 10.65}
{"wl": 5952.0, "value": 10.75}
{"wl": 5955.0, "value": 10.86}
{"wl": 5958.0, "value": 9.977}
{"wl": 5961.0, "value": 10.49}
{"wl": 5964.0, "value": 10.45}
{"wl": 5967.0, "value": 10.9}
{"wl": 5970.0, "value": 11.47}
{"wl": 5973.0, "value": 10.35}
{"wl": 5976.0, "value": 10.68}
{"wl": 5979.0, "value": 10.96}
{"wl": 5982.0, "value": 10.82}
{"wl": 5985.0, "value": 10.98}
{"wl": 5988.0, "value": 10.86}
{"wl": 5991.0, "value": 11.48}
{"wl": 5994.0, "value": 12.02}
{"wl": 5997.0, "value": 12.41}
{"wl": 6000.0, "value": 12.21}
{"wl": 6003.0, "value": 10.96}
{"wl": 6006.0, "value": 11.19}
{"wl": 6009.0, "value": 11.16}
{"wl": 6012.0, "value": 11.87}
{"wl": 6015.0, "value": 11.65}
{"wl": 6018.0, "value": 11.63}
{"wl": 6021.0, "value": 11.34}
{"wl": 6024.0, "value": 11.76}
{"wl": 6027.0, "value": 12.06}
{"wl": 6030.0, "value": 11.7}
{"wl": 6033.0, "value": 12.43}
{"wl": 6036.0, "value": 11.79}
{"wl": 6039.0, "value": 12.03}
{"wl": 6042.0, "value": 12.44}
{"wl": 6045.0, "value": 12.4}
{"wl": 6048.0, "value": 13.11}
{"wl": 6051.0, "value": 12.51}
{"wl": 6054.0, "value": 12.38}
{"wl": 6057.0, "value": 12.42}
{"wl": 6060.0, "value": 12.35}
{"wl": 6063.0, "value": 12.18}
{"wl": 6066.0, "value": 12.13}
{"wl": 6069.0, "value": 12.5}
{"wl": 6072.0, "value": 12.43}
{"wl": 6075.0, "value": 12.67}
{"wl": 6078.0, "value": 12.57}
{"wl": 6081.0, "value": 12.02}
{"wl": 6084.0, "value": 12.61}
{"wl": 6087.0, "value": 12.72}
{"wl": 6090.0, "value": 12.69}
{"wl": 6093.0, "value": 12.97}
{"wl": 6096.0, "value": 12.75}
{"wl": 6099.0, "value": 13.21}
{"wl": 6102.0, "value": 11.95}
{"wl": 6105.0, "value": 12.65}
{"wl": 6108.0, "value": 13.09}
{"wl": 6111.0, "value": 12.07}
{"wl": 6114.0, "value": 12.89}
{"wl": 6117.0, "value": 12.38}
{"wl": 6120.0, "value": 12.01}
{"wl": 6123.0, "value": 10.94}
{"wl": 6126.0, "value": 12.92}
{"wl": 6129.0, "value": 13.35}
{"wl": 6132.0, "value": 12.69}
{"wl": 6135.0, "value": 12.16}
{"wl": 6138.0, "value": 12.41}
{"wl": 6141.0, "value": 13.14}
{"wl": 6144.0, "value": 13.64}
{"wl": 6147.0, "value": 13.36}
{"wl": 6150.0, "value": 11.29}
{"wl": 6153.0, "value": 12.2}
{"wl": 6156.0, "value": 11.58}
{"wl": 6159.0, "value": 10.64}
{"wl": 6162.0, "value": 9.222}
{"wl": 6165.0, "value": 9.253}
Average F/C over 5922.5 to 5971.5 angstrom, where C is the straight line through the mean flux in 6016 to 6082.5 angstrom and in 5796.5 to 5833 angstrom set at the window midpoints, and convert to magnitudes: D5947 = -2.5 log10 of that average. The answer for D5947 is 0.19 mag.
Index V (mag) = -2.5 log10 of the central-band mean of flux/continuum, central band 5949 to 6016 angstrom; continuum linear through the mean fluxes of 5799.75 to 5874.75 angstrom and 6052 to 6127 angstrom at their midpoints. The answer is 0.12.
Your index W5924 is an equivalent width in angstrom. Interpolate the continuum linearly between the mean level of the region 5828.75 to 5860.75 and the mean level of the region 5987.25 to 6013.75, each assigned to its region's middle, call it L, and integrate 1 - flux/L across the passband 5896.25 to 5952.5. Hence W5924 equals 8.7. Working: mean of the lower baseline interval 12.2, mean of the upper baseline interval 11.6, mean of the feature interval 10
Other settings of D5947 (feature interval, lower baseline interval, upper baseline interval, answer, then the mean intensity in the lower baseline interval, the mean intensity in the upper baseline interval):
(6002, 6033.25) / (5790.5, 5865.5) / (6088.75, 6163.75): 0.08 mag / 12.7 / 12.3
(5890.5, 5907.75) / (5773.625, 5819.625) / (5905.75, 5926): 0.26 mag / 13.3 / 9.93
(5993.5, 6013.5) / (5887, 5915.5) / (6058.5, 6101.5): -0.09 mag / 8.38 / 12.5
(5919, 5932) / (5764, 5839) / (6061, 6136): 0.26 mag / 13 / 12.5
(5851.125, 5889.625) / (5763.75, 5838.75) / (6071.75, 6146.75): 0.24 mag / 13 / 12.6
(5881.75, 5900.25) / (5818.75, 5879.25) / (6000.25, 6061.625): 0.48 mag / 11.8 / 12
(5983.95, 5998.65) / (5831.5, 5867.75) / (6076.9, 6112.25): 0.07 mag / 11.9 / 12.6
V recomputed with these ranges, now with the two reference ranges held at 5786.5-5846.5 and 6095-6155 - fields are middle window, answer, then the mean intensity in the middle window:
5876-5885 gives 0.31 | 9.8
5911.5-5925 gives 0.27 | 10.1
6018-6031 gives 0.09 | 11.7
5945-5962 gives 0.21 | 10.6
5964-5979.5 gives 0.19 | 10.8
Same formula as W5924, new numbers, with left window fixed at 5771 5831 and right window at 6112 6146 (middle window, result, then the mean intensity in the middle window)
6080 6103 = 0.02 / 12.6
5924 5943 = 3.64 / 10.4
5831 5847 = 0.40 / 12.7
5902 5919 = 4.12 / 9.8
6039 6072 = 0.75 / 12.4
